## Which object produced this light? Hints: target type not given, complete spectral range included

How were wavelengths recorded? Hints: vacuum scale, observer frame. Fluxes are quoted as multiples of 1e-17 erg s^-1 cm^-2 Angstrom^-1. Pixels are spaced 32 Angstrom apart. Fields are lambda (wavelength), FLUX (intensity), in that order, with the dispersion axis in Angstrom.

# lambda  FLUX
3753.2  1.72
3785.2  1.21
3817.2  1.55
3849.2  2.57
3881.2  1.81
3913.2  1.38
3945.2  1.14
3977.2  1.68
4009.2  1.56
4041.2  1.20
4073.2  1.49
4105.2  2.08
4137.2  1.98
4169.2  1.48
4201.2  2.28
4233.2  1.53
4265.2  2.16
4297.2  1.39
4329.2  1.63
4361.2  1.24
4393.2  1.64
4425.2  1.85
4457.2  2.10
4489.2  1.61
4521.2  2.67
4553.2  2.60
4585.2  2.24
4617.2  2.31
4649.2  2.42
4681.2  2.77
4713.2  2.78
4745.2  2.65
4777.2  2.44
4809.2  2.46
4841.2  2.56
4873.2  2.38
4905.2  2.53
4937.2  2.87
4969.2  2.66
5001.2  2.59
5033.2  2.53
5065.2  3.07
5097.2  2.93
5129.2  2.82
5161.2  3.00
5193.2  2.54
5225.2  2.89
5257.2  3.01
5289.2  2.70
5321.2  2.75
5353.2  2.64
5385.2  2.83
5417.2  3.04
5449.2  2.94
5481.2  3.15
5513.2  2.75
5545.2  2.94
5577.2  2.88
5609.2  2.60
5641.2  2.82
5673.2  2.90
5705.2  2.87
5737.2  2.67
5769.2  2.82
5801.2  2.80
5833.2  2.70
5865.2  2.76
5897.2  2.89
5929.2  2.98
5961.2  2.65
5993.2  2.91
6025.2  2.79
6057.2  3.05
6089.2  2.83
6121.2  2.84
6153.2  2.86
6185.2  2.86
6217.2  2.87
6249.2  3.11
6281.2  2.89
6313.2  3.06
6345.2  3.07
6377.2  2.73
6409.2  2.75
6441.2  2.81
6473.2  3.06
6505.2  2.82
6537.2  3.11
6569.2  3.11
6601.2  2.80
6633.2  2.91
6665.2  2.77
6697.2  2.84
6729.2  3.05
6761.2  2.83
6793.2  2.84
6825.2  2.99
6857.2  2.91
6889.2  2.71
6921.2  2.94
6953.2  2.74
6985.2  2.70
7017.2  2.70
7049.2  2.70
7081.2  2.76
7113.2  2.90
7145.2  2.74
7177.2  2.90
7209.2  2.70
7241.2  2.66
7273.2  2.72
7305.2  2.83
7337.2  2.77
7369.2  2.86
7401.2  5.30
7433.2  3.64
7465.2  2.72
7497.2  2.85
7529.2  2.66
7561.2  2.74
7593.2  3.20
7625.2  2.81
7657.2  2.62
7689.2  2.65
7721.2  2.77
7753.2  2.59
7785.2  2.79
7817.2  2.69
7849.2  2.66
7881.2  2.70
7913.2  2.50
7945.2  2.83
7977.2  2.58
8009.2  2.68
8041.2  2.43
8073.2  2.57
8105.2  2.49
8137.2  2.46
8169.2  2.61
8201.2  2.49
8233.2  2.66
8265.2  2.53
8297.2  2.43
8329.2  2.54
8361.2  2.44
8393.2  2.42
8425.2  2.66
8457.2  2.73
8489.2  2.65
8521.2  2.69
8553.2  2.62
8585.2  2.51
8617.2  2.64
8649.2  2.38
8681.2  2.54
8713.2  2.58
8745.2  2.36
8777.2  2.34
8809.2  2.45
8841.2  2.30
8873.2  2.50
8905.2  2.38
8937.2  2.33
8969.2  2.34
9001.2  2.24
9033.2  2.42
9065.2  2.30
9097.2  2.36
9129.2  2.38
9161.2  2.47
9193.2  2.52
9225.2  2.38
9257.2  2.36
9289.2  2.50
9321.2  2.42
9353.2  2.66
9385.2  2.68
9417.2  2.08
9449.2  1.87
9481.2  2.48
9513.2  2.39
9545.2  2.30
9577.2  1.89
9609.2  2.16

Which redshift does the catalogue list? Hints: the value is 0.13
